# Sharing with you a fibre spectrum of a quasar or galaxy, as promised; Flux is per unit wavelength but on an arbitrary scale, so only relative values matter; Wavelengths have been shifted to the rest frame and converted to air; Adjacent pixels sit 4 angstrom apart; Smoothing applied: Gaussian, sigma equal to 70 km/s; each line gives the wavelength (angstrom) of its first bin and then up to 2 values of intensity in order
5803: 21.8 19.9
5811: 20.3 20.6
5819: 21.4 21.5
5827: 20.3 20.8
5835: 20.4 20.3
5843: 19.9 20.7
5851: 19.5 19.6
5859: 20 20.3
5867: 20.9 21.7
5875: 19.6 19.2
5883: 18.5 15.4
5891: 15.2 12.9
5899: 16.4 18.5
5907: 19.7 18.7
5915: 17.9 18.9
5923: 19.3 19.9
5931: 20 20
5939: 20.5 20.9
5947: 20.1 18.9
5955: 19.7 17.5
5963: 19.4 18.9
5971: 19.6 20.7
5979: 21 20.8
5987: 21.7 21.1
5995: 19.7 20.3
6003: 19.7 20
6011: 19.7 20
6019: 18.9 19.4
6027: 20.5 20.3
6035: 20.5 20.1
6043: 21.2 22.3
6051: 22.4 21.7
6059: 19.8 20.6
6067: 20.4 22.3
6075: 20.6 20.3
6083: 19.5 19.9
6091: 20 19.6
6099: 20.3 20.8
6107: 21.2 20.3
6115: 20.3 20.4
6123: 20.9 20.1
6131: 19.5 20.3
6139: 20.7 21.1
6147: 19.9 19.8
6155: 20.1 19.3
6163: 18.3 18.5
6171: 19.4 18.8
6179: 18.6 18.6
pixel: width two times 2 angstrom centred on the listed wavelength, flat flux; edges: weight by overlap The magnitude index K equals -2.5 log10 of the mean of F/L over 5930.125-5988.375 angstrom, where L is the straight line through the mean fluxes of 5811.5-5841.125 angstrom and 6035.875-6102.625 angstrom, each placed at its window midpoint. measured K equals 0.04 mag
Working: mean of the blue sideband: 20.7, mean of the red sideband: 20.7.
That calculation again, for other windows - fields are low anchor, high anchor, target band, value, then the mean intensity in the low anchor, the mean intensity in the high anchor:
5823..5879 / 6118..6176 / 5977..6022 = -0.01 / 20.3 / 19.8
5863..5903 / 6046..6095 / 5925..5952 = -0.07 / 17.9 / 20.7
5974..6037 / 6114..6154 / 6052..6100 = -0.01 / 20.3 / 20.3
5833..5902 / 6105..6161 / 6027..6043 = -0.04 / 18.8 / 20.3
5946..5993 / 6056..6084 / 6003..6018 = 0.02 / 19.9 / 20.6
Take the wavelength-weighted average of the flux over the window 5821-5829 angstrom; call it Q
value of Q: 20.9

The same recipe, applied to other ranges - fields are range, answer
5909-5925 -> 18.7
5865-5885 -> 20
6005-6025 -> 19.6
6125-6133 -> 19.8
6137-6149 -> 20.6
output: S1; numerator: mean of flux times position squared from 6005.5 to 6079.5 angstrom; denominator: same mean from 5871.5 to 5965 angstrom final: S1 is 1.2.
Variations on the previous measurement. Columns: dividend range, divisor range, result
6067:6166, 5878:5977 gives 1.15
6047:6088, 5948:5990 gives 1.08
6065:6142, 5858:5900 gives 1.21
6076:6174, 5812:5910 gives 1.13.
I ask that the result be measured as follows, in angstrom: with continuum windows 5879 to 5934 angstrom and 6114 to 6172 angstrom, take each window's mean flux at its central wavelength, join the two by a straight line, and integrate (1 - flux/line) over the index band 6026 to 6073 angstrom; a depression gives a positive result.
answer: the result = -4.7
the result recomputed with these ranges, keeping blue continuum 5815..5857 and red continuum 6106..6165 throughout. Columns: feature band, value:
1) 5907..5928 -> 1.4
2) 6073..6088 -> 0.1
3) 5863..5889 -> 1.4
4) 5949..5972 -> 1.5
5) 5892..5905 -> 2.9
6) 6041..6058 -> -1.3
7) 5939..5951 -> 0.1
